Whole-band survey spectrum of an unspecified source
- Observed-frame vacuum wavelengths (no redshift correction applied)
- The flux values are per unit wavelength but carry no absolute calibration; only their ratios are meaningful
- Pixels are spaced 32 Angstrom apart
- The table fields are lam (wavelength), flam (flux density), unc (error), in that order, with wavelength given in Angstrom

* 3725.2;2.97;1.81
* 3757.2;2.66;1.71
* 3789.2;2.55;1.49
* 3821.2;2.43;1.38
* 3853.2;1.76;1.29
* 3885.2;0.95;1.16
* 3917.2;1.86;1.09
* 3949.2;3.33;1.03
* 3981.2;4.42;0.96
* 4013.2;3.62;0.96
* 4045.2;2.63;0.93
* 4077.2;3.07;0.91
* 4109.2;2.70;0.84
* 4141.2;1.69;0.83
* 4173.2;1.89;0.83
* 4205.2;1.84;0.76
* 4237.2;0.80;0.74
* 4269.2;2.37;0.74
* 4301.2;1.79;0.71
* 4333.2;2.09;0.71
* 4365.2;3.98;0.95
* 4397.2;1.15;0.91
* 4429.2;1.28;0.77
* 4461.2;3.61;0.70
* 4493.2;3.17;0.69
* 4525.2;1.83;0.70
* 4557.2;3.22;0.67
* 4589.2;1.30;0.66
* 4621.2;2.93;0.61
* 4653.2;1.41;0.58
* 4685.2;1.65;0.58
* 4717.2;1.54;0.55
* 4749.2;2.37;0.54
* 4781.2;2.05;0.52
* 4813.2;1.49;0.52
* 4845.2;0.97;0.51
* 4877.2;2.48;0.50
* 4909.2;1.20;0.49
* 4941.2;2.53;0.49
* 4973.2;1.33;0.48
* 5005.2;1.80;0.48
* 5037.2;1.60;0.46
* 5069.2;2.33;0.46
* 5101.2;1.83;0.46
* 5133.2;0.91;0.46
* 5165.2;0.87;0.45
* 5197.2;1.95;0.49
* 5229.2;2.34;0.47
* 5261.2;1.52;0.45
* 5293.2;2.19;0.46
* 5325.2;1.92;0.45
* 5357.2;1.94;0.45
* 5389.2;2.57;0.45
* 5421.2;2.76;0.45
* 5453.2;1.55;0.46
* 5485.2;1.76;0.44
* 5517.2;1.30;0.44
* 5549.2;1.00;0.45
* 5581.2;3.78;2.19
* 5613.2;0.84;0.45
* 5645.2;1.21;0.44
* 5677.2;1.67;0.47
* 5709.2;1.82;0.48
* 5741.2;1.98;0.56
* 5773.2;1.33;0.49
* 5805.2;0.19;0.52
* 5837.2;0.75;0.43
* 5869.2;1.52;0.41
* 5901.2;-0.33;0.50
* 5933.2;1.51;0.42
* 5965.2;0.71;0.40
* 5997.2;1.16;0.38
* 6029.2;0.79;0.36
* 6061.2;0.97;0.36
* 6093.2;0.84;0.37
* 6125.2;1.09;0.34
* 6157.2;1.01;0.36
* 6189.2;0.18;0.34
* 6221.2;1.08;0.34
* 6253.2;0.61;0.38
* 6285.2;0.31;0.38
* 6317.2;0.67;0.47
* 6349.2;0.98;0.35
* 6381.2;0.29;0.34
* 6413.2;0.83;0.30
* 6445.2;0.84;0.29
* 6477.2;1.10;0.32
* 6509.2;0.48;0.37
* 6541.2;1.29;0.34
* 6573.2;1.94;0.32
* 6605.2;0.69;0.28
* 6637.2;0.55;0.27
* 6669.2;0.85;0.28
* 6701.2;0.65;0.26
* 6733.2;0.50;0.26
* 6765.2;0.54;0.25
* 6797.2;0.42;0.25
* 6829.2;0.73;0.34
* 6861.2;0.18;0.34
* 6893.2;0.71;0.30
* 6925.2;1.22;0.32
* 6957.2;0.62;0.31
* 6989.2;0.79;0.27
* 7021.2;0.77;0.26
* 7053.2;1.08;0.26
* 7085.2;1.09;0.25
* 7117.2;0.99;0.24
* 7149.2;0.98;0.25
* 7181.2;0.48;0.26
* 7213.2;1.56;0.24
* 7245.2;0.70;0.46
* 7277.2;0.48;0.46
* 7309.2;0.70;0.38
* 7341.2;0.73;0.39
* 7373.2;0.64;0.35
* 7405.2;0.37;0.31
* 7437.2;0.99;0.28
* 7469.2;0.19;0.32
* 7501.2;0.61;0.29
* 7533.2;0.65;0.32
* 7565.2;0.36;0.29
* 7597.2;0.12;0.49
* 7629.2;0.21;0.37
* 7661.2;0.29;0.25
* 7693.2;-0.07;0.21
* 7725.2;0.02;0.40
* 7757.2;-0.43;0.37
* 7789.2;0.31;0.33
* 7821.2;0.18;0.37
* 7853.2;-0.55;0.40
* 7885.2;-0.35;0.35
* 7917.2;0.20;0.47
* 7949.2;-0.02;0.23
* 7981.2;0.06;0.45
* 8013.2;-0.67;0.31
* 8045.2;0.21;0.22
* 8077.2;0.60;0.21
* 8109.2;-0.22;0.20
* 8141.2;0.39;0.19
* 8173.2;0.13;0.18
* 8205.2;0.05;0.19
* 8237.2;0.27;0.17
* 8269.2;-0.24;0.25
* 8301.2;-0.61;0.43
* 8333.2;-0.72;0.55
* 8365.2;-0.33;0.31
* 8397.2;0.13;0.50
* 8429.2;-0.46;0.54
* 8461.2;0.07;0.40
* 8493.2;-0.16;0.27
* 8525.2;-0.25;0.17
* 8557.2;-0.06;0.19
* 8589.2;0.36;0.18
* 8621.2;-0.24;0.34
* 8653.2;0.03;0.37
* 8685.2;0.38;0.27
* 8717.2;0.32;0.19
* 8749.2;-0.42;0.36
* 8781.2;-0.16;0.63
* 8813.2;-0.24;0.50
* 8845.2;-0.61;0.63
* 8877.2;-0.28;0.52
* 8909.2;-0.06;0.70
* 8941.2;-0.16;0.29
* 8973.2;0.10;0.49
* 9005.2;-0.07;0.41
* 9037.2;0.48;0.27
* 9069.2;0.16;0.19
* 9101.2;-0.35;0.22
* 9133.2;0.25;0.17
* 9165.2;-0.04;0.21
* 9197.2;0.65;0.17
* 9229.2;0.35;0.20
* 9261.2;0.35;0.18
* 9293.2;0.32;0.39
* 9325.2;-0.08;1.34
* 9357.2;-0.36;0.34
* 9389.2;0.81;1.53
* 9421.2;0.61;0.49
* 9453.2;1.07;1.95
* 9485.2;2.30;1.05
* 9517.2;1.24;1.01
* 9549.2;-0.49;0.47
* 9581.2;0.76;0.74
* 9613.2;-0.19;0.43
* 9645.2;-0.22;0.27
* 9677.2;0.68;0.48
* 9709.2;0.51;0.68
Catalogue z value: 0.30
